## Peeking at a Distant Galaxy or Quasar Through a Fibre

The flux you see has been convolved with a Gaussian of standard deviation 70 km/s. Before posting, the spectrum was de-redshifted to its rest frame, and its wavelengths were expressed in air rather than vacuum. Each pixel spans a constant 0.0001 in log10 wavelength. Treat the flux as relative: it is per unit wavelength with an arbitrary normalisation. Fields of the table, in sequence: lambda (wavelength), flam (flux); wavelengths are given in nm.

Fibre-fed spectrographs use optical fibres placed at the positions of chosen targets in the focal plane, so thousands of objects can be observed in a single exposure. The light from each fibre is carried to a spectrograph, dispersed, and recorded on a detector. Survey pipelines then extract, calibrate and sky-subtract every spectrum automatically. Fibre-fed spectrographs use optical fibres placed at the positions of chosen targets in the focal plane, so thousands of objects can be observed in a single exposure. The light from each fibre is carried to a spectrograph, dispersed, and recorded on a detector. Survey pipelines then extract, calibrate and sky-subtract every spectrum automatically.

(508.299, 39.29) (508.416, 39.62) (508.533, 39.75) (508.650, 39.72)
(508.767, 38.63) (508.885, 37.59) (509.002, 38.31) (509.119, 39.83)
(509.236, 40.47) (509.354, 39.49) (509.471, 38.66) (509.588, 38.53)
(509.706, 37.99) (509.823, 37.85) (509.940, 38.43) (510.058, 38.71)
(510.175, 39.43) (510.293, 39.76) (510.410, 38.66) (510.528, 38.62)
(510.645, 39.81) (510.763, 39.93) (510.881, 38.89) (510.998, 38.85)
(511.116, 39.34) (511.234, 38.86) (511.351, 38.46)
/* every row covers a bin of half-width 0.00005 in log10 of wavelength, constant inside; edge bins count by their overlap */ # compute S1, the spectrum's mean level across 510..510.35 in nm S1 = 39.3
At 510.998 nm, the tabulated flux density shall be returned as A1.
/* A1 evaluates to 38.85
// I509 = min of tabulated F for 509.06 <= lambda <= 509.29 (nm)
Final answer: 39.83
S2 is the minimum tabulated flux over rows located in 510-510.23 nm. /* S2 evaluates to 38.71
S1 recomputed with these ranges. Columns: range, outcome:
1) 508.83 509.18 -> 38.7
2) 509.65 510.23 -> 38.5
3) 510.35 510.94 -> 39.2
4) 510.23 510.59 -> 39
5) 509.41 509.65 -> 38.6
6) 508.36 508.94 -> 39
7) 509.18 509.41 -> 39.9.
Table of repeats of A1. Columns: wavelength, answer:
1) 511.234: 38.86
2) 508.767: 38.63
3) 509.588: 38.53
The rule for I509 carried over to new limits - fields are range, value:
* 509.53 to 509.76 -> 37.99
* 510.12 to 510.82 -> 38.62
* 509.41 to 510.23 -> 37.85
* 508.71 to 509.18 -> 37.59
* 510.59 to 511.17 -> 38.85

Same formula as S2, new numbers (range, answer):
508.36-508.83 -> 38.63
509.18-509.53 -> 38.66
